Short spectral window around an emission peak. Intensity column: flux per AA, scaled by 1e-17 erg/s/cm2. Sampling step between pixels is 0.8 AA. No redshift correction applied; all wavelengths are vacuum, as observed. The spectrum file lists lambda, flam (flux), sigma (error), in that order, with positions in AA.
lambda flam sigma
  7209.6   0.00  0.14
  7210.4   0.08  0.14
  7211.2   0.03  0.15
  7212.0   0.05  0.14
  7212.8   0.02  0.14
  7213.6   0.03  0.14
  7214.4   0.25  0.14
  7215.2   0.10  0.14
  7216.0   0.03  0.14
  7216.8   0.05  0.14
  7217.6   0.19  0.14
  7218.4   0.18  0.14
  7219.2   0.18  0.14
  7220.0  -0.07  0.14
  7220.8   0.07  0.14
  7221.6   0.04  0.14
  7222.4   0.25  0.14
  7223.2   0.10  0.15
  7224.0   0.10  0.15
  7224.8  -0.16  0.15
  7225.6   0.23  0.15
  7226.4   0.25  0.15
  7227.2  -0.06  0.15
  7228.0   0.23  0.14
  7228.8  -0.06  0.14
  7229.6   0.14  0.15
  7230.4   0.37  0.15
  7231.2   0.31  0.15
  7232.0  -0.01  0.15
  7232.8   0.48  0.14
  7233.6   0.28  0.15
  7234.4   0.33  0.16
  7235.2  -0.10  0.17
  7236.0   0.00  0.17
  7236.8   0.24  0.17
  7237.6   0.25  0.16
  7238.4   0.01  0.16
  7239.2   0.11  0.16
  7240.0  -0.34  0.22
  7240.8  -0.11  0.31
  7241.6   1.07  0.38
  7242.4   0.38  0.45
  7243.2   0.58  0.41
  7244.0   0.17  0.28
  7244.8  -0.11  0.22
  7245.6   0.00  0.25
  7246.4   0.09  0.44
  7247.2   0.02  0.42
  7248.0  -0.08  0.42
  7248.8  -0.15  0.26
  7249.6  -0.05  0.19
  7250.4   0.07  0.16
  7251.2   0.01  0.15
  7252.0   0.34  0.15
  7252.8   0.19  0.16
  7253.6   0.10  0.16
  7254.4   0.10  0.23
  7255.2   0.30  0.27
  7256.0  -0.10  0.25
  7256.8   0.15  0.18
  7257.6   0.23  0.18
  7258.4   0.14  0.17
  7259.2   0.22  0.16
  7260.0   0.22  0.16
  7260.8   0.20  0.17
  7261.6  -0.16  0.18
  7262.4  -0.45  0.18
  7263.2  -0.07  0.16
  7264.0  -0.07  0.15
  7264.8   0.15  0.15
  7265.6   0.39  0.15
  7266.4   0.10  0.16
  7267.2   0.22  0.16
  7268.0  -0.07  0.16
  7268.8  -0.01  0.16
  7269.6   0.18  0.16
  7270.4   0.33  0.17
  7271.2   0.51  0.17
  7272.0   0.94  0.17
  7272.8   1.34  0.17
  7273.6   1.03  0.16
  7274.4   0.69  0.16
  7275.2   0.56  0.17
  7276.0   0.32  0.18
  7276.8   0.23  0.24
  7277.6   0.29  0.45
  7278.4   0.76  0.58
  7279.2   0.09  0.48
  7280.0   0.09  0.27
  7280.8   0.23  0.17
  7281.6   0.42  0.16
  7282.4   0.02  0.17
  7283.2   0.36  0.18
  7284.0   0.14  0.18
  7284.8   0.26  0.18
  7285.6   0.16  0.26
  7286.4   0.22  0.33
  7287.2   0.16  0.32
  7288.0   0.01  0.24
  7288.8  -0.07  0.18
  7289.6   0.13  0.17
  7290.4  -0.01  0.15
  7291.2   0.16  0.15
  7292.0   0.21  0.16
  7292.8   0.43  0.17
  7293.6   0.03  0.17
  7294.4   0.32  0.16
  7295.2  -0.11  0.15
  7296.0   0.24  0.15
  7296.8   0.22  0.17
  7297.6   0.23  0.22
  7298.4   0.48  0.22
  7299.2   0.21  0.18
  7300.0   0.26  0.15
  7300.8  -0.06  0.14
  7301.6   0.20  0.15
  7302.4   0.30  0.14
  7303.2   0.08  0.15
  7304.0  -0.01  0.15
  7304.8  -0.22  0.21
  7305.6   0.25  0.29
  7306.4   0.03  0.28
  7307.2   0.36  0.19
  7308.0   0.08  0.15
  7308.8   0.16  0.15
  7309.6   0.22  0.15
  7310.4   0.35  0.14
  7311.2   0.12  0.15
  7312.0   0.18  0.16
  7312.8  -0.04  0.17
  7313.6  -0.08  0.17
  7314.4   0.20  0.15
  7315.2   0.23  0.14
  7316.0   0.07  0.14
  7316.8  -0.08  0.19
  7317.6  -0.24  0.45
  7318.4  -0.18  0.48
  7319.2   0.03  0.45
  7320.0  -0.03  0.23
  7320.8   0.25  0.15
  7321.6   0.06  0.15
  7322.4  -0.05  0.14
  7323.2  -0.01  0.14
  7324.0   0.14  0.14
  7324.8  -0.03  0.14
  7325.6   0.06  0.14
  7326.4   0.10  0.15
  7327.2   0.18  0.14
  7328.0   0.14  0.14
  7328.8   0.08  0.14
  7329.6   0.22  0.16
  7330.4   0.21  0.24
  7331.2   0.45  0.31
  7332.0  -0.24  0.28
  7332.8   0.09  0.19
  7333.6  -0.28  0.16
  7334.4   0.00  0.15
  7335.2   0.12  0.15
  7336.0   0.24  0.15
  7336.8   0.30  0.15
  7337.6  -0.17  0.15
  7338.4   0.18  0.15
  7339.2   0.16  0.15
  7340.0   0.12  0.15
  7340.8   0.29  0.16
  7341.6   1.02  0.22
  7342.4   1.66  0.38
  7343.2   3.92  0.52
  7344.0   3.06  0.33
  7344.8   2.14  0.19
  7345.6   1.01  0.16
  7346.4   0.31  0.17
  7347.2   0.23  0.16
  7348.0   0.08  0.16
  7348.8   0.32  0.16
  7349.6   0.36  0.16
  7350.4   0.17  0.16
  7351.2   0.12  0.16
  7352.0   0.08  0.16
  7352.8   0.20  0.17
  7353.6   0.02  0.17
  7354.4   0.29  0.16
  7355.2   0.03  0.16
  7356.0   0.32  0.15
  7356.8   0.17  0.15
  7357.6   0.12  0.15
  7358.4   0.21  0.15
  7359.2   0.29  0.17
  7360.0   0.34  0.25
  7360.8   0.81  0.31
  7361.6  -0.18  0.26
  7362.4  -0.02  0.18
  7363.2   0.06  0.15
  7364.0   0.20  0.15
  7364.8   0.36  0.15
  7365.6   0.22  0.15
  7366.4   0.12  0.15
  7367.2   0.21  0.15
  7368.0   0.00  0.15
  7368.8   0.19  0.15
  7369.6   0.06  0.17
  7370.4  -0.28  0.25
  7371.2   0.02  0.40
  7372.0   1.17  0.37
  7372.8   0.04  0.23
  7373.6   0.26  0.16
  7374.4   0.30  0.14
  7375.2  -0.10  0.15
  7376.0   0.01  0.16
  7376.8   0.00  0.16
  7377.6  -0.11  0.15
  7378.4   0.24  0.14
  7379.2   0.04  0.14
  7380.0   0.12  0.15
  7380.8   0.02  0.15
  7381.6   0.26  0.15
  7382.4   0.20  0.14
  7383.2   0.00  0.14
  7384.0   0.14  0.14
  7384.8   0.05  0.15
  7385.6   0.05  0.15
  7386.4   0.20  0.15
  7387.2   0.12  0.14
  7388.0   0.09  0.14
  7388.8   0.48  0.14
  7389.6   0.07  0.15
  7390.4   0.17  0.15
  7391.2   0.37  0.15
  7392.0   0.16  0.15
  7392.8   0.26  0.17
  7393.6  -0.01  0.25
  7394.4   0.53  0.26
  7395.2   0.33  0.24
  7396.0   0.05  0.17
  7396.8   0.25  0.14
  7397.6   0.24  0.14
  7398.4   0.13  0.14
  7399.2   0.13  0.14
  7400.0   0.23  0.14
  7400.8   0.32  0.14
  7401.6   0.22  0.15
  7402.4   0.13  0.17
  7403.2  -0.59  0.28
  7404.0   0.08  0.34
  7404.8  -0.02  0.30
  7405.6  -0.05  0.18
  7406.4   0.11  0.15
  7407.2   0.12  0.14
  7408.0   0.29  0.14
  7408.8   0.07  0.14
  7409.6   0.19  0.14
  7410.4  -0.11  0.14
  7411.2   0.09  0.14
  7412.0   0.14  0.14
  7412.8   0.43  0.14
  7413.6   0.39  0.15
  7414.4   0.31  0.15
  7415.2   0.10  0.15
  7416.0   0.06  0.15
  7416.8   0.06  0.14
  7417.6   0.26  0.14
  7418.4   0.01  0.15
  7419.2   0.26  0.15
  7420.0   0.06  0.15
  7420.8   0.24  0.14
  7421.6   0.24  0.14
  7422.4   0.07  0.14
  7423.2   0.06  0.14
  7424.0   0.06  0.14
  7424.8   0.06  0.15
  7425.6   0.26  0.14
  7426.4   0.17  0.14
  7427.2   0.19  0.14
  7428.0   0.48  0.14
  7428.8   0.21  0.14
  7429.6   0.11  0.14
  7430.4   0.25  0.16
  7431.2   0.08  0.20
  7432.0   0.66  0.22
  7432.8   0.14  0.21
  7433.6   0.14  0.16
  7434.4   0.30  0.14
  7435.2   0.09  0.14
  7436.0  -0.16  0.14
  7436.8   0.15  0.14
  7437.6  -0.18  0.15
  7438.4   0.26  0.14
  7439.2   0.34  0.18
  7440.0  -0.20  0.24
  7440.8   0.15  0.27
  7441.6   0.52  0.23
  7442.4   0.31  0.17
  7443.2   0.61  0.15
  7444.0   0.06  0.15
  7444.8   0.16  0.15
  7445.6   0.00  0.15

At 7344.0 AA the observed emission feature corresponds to [O III]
